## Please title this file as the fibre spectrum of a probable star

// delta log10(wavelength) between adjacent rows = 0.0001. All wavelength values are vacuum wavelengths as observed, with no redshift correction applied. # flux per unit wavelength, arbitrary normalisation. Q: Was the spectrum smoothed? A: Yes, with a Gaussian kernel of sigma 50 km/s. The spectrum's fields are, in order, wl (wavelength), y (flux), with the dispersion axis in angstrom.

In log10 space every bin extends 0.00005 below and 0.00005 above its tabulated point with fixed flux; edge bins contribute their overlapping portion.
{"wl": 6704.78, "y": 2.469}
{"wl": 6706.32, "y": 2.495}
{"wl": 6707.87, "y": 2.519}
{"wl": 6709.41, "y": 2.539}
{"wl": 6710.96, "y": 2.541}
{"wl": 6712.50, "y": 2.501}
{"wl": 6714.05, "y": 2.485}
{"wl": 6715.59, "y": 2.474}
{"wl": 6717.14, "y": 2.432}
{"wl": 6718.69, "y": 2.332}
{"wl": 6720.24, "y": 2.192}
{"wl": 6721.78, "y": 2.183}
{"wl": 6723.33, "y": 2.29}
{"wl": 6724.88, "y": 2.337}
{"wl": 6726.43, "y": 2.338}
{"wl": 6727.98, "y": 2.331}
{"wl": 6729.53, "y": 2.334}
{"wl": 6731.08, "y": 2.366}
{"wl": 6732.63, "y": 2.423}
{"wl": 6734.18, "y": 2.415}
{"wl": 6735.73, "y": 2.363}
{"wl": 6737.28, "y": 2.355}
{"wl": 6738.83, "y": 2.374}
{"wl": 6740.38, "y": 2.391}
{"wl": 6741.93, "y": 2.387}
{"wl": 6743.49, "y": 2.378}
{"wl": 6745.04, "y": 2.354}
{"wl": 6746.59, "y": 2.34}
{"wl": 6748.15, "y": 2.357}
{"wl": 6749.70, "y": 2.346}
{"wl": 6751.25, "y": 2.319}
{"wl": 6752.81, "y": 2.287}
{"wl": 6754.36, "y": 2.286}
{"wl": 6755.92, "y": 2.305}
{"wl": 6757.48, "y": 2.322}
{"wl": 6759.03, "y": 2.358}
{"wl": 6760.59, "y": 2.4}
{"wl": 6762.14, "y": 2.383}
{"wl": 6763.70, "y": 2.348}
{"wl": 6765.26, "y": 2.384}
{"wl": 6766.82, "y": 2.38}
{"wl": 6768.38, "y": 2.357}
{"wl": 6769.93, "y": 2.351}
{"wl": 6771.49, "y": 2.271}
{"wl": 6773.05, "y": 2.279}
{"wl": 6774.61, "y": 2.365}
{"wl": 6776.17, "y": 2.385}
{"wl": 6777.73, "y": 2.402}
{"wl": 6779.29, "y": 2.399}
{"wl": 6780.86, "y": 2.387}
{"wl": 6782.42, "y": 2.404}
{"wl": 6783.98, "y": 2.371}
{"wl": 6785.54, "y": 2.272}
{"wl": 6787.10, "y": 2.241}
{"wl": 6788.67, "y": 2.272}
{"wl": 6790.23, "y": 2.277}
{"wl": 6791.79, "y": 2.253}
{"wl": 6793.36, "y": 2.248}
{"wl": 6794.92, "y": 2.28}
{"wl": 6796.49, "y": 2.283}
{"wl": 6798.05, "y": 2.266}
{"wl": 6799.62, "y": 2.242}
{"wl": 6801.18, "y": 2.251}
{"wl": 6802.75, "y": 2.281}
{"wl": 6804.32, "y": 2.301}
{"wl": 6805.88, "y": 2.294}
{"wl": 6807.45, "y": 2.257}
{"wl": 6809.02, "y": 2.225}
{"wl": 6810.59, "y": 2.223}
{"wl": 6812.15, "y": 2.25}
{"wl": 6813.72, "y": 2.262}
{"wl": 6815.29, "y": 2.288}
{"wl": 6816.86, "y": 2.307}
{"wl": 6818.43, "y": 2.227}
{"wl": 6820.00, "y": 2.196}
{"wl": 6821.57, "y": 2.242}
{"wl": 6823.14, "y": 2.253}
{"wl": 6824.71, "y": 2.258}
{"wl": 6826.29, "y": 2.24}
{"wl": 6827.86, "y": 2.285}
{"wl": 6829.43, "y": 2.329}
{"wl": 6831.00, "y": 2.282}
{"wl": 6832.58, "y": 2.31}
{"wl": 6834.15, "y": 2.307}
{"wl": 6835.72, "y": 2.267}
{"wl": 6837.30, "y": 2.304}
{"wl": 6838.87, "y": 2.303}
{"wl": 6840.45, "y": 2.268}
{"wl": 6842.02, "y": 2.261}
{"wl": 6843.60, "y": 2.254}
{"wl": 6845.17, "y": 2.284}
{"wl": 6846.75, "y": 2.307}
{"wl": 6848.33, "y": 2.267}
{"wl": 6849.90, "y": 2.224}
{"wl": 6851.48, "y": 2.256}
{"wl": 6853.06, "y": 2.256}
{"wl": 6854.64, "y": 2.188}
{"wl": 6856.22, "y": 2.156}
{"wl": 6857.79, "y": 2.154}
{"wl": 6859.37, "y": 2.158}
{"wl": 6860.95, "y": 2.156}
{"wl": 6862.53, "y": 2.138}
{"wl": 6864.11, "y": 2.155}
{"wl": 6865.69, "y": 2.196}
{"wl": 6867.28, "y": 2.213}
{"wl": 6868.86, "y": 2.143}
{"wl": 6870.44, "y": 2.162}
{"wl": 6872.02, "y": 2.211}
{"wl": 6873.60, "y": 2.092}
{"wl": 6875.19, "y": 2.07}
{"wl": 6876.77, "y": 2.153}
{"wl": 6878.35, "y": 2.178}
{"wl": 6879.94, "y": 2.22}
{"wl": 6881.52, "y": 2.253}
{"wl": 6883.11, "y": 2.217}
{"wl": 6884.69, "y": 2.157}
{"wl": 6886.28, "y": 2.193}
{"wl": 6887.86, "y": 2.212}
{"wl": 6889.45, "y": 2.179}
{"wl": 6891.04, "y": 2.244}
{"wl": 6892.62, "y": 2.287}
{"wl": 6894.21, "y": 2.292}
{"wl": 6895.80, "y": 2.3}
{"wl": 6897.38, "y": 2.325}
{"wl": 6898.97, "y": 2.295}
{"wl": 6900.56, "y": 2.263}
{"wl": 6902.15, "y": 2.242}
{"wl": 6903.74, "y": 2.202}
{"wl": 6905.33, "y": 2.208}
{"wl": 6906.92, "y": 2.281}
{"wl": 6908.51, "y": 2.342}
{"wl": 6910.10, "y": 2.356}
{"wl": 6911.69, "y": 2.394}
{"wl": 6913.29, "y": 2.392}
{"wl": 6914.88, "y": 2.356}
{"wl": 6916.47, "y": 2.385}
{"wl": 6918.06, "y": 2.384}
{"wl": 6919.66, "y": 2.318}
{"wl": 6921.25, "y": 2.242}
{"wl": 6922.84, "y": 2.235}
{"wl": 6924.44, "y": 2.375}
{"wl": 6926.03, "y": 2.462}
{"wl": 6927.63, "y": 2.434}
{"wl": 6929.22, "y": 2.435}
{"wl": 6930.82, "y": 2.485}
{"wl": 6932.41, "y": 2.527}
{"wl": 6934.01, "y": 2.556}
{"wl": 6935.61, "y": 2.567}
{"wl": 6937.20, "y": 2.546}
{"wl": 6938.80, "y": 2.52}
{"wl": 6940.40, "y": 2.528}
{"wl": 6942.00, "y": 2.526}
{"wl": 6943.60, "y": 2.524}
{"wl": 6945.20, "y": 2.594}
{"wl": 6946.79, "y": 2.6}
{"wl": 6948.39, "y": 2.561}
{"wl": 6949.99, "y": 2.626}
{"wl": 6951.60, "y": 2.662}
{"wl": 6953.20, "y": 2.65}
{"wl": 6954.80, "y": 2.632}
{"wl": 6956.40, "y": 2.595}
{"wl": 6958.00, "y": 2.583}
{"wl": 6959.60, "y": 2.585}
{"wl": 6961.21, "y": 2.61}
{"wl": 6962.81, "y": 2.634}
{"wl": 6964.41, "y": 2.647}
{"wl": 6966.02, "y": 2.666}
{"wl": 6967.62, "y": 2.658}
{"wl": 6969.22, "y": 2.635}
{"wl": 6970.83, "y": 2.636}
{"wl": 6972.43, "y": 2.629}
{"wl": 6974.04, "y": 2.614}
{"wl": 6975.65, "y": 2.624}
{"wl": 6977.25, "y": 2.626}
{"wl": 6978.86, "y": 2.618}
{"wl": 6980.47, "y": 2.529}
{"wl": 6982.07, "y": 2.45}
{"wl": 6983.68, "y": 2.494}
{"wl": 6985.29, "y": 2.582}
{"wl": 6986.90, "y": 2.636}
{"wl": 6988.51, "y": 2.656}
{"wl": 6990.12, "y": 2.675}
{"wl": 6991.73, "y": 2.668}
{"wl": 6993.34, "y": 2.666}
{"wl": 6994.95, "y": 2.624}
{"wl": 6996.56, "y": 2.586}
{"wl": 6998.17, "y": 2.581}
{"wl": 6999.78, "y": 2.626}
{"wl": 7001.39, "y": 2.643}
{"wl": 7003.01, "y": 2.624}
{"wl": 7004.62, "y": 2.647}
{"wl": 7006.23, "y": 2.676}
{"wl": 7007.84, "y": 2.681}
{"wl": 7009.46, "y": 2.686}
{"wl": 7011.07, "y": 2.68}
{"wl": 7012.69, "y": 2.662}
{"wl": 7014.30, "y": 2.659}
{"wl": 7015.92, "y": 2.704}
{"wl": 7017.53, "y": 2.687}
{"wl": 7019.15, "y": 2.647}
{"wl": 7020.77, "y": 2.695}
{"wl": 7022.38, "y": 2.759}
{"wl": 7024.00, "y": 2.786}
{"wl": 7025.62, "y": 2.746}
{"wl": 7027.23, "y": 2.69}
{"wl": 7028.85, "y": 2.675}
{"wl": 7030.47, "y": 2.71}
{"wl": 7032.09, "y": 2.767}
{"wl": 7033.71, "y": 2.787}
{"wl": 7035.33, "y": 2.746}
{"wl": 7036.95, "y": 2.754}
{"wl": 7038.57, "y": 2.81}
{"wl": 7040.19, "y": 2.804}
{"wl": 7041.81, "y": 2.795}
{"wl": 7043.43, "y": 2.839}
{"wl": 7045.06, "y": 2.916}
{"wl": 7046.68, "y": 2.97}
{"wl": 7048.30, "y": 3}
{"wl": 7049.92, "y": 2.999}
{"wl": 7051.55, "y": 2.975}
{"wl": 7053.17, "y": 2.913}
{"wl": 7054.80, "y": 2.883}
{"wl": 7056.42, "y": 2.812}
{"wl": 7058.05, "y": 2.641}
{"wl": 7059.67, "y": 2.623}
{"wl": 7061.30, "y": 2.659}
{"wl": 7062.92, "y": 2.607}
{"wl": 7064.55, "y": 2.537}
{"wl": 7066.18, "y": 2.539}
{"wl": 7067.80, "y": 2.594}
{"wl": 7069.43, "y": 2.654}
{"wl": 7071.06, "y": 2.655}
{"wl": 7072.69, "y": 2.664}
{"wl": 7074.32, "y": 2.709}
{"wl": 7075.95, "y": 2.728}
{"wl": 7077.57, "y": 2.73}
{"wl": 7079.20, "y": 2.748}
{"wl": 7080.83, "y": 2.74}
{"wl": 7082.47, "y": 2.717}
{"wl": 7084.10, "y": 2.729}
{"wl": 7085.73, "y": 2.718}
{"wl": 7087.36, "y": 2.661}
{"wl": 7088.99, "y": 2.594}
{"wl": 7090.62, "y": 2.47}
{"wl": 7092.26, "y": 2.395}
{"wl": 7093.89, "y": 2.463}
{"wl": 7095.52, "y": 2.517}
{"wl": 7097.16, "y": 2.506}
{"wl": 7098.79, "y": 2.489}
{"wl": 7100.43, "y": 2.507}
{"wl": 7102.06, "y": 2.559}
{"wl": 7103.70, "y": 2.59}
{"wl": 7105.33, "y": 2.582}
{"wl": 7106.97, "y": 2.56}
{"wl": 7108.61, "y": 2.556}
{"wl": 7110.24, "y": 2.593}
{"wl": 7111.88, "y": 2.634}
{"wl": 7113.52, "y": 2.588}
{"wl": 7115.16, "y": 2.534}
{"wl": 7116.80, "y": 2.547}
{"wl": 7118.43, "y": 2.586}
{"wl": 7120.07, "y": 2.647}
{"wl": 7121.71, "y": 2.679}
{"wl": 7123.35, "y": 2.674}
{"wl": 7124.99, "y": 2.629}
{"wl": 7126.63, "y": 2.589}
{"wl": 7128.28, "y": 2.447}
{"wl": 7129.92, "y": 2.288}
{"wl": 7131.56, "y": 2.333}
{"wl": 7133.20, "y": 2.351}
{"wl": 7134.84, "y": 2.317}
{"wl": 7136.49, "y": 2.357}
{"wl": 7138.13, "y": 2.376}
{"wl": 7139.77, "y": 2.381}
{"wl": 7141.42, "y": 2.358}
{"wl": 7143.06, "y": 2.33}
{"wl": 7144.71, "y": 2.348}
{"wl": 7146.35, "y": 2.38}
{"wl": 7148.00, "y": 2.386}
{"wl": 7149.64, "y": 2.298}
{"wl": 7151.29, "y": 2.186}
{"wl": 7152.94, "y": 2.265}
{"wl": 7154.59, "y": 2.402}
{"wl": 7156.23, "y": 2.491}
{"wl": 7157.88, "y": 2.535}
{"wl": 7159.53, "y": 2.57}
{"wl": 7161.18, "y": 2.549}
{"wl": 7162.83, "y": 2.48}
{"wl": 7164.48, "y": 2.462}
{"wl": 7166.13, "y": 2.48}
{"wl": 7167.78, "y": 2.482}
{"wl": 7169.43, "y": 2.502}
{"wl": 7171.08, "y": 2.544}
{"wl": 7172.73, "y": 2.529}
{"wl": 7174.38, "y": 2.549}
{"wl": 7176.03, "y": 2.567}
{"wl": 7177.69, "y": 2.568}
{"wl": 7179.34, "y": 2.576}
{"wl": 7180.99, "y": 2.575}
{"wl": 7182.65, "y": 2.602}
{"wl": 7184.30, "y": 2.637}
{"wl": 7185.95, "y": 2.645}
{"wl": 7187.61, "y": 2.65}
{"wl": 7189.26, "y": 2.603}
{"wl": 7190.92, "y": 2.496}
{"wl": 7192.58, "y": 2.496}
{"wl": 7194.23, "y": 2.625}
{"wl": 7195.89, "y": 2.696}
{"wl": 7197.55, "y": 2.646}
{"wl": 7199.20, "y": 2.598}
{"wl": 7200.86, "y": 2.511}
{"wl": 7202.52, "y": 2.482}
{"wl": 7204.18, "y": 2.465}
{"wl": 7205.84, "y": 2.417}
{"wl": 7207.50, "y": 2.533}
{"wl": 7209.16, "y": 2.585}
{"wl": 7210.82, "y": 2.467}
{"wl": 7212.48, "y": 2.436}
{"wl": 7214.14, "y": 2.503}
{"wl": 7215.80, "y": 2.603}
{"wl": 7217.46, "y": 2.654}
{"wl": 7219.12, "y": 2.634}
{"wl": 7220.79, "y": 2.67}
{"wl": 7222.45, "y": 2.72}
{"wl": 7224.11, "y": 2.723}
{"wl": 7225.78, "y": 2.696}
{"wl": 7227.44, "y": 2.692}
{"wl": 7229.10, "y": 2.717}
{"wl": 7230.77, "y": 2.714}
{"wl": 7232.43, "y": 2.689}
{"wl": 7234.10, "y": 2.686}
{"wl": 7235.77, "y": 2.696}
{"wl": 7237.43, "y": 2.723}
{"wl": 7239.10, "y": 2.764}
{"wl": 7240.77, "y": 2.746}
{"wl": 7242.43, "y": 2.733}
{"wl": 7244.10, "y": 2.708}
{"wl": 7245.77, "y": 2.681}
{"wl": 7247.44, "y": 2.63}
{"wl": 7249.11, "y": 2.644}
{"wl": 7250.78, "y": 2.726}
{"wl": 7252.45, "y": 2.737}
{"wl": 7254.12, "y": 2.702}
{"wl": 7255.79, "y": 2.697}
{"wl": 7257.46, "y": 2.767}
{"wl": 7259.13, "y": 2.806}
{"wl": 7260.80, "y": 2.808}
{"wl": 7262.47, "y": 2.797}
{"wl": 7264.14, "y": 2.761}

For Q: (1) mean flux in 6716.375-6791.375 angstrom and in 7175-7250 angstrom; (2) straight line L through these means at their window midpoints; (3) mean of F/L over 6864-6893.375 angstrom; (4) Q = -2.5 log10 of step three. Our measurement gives 0.11 mag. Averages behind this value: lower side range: 2.34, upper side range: 2.62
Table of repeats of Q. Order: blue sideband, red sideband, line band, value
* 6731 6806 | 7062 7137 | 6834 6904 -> 0.09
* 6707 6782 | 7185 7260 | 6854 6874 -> 0.13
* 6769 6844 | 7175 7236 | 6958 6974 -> -0.09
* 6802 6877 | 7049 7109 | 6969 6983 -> -0.05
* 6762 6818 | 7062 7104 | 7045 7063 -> -0.10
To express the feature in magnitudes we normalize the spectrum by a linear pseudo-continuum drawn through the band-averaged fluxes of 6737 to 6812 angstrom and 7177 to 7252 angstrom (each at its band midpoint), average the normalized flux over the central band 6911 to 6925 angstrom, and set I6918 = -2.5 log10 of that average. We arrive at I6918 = 0.04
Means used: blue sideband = 2.32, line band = 2.34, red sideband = 2.62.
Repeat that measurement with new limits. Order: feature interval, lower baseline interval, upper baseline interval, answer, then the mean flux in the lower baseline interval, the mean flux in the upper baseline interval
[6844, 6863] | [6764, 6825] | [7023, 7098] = 0.08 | 2.3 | 2.72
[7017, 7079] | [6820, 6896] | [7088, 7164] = -0.15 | 2.22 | 2.48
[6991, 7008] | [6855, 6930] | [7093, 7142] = -0.11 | 2.25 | 2.51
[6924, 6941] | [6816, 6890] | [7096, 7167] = -0.09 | 2.22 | 2.47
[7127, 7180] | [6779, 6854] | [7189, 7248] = 0.06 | 2.28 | 2.62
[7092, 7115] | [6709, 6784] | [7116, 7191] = -0.03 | 2.36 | 2.48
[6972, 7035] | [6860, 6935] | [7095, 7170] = -0.12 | 2.28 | 2.48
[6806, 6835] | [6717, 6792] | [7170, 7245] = 0.05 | 2.34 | 2.61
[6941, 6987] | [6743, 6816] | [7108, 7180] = -0.09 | 2.31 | 2.48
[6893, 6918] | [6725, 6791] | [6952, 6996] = 0.10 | 2.35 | 2.62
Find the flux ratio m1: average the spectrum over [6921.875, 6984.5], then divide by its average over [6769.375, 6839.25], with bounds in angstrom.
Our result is 1.1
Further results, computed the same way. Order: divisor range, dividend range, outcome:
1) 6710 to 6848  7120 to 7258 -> 1.10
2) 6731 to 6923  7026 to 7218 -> 1.13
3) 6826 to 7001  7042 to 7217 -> 1.07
